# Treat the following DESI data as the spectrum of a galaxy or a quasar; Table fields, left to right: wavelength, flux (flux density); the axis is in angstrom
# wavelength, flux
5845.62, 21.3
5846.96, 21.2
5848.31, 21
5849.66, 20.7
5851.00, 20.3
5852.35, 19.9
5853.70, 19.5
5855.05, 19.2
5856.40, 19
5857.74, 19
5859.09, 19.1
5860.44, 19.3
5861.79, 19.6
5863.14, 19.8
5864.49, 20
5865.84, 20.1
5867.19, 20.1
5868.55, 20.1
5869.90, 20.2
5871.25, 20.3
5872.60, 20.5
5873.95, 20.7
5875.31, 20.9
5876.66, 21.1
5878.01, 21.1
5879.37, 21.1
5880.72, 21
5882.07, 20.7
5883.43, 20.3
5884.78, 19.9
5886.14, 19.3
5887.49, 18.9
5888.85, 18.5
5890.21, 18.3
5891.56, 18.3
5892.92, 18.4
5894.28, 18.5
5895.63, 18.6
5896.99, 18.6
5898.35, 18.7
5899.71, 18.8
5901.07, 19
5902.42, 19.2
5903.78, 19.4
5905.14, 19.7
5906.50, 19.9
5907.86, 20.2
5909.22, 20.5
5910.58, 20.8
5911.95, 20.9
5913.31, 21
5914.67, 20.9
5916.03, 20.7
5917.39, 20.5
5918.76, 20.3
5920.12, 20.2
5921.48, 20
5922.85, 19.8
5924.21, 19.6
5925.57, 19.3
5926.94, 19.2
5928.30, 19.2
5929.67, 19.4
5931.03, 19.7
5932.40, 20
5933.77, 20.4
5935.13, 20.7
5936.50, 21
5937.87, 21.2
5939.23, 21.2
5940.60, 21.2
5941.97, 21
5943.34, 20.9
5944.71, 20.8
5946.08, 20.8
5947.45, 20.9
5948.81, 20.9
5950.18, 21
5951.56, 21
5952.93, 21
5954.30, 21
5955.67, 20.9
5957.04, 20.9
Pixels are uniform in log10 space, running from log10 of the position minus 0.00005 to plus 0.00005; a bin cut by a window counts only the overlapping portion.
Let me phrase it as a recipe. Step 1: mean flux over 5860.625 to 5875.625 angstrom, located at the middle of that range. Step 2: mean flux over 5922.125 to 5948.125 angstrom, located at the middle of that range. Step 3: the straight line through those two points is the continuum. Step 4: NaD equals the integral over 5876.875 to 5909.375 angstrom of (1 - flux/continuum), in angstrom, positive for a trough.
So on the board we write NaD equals 1.2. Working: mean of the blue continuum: 20.2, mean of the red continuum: 20.3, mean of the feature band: 19.5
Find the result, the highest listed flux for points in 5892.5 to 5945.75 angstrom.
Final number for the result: 21.2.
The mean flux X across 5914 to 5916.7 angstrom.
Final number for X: 20.8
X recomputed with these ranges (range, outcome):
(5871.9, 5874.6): 20.6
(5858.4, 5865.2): 19.6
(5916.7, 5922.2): 20.2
